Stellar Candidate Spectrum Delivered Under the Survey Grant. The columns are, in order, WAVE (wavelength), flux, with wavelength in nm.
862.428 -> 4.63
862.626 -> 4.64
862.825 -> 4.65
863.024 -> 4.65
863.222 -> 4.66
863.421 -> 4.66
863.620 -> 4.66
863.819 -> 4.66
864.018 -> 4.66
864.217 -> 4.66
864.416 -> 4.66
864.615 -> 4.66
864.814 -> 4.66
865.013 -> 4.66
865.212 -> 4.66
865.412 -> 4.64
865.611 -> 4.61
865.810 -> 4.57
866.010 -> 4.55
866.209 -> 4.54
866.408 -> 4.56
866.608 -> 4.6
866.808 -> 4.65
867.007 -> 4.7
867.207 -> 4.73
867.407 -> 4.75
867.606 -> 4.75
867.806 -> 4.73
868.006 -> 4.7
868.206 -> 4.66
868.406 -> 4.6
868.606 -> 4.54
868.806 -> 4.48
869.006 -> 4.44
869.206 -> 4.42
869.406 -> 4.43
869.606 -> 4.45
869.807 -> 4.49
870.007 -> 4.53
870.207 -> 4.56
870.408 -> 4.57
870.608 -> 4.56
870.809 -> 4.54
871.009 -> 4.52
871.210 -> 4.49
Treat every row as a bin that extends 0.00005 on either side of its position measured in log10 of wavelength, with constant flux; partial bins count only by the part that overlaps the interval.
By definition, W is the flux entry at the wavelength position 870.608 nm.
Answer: 4.56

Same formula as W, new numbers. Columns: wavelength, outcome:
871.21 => 4.49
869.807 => 4.49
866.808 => 4.65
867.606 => 4.75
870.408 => 4.57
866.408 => 4.56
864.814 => 4.66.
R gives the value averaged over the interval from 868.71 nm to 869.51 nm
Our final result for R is 4.45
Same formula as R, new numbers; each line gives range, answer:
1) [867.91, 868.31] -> 4.68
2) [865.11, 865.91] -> 4.62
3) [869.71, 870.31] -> 4.53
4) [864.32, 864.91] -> 4.66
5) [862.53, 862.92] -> 4.64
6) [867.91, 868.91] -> 4.59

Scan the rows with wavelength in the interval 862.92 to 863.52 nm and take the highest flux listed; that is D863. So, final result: 4.66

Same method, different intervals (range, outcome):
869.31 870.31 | 4.56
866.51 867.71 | 4.75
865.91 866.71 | 4.6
